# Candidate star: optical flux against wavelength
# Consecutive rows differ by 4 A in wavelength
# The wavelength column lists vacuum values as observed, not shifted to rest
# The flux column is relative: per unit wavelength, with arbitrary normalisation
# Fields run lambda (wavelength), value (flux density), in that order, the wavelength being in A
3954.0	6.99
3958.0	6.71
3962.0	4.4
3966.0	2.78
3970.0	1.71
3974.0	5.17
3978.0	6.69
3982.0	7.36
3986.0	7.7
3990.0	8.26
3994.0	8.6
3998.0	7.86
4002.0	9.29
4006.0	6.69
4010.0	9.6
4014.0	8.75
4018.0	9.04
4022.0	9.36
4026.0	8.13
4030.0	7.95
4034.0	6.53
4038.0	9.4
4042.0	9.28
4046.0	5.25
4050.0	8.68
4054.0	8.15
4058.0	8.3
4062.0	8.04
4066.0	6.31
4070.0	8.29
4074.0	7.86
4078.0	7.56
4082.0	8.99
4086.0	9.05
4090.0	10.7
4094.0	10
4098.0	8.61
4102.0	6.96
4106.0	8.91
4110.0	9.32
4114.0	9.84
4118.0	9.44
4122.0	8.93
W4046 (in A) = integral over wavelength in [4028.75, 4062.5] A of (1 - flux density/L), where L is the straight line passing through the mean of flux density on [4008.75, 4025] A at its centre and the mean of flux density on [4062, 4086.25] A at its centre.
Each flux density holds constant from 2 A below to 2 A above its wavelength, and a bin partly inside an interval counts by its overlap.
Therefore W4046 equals 2.2 A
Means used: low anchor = 9.1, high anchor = 7.94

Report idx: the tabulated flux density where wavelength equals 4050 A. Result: 8.68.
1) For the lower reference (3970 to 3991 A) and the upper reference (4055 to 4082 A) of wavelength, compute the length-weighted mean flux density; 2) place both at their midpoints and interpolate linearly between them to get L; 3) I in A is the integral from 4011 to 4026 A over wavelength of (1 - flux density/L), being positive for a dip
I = -4.0 A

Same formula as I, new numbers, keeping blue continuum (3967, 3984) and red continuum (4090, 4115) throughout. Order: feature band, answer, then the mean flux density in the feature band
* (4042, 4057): -0.6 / 7.68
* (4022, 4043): -4.4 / 8.31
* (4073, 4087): 0.0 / 8.35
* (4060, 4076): 0.7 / 7.62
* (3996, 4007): -4.0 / 8.06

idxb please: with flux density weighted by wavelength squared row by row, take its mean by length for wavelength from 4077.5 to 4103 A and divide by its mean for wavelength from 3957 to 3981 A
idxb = 2.1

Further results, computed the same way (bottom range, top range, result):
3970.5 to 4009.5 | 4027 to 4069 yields 1.09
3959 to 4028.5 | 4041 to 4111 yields 1.21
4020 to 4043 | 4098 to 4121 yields 1.10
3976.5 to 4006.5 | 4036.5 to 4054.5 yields 1.06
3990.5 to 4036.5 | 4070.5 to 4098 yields 1.11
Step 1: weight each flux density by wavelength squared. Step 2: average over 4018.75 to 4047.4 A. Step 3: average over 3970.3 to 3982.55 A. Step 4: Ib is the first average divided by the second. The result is 1.47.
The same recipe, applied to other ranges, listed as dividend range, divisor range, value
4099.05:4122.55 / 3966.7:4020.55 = 1.28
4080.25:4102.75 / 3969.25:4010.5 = 1.33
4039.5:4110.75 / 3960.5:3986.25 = 1.77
